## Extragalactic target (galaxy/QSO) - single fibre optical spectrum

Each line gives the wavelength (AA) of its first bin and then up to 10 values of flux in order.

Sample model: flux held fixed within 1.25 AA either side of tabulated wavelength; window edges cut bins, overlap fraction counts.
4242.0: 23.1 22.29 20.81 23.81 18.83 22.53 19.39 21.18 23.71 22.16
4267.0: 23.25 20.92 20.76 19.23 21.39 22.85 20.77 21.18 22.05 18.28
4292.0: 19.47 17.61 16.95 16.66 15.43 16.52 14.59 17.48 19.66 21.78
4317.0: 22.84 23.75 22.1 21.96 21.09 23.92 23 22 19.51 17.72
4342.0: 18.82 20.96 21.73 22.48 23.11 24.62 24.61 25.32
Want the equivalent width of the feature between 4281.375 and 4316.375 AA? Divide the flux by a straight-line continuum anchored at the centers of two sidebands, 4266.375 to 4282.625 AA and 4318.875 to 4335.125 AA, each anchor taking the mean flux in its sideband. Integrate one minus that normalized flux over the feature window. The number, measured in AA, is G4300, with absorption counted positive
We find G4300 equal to 5.35 AA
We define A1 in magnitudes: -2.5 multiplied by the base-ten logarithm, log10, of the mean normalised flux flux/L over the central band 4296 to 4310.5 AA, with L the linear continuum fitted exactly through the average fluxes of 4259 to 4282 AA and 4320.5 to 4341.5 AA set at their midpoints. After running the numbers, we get 0.30 mag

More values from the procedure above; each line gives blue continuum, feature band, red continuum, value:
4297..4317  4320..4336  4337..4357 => -0.139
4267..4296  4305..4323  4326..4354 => 0.046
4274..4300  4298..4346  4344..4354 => 0.067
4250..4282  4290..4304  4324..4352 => 0.231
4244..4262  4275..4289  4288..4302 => -0.137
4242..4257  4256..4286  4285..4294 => -0.040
